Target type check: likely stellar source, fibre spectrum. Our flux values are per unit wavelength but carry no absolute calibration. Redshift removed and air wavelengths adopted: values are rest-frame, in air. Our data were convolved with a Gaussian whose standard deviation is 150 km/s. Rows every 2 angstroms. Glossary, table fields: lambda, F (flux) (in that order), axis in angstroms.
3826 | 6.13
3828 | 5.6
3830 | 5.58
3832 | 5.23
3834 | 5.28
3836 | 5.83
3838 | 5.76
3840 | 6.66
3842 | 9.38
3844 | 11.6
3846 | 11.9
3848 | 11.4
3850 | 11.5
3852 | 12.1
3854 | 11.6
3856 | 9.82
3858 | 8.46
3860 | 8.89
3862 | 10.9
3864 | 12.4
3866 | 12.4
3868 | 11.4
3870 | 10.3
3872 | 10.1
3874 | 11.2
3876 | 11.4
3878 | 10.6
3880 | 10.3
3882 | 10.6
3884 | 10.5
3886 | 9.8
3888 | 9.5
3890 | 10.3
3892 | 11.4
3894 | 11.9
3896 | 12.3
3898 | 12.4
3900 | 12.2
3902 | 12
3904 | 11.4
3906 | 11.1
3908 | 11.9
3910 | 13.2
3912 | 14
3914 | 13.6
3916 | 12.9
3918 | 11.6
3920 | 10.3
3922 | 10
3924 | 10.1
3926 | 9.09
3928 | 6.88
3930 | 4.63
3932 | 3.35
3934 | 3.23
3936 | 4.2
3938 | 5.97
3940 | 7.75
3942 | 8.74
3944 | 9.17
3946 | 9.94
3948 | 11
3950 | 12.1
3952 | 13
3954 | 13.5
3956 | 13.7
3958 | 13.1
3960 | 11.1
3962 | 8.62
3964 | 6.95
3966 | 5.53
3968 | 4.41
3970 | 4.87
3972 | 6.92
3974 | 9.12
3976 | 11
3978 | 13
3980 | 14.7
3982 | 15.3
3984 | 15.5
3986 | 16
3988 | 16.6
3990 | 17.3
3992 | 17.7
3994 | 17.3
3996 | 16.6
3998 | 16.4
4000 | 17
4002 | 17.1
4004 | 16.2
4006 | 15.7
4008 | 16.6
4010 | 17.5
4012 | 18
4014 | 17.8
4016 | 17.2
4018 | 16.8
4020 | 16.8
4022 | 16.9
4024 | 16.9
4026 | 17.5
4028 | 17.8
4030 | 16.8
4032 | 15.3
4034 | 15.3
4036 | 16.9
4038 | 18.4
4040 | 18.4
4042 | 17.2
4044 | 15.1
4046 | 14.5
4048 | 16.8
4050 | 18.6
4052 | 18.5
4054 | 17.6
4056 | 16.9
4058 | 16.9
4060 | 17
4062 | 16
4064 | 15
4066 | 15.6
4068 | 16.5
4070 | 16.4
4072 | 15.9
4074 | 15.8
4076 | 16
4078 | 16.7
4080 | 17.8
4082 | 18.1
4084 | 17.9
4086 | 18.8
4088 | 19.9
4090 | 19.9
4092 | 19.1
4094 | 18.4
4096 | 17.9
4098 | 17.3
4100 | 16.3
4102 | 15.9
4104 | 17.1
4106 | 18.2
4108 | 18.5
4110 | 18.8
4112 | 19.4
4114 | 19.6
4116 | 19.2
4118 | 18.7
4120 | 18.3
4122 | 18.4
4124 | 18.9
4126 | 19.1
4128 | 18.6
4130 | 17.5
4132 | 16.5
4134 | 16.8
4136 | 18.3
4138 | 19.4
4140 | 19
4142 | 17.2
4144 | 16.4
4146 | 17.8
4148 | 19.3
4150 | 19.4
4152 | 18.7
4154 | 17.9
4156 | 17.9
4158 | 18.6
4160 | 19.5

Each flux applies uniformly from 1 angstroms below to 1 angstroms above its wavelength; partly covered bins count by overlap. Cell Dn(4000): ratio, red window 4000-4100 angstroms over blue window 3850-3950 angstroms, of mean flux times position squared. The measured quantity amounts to 1.81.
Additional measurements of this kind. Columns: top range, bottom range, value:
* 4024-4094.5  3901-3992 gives 1.72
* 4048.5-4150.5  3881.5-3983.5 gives 1.91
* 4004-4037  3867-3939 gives 1.76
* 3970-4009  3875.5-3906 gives 1.40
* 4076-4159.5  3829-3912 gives 1.99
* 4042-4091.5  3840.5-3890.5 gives 1.76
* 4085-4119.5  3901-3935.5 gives 2.05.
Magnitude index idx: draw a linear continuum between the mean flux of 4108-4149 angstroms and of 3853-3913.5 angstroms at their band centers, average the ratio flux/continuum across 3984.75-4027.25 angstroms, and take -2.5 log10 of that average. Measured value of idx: -0.15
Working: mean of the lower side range 11.2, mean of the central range 16.9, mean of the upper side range 18.4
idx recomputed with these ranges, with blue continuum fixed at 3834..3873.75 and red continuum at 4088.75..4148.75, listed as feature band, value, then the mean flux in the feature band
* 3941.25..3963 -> 0.16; 11.3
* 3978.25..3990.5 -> -0.12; 15.7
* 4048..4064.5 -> -0.06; 17.1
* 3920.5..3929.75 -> 0.36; 8.73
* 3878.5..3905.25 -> 0.01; 11.1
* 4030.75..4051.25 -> -0.06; 16.7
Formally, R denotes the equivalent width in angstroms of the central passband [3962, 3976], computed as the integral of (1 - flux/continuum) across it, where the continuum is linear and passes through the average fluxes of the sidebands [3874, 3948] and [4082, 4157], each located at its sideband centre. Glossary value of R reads 6.3 angstroms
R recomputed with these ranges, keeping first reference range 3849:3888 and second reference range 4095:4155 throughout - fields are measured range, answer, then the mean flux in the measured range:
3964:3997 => 3.8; 12.4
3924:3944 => 9.9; 6.35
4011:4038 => -3.1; 17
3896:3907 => -0.2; 11.9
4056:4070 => 0.1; 16.2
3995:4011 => -2.2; 16.6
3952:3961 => 0.3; 12.9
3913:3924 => 0.6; 11.5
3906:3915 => -0.8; 12.9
